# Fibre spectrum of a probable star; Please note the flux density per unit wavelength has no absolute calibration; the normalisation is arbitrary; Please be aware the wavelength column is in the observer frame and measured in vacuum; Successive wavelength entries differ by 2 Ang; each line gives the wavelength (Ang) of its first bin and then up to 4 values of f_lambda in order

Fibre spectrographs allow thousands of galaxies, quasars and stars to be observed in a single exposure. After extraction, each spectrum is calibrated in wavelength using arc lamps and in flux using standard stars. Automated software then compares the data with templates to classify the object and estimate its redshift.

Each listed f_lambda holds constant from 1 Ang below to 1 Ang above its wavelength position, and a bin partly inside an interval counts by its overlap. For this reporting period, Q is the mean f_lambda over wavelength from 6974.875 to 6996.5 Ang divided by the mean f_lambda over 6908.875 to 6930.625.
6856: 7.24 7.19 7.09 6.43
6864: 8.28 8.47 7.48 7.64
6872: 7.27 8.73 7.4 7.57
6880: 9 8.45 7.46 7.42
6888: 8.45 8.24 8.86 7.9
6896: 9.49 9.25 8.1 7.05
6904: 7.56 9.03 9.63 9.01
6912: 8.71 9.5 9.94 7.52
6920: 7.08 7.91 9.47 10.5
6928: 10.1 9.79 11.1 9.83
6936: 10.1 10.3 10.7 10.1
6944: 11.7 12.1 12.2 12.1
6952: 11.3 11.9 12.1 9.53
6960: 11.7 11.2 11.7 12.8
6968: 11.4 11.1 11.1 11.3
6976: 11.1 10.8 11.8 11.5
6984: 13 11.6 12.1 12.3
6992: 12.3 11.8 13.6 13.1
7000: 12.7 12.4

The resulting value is 1.3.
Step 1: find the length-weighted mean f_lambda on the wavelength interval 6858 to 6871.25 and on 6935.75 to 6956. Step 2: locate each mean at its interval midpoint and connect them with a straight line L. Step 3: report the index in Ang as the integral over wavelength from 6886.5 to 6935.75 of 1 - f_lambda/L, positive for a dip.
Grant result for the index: 4.0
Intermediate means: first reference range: 7.53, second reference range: 11.3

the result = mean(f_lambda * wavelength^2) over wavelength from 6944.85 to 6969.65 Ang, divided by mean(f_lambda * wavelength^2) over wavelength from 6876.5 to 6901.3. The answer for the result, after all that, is 1.43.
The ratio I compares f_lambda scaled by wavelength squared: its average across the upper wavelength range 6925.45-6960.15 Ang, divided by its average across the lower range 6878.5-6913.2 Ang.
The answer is 1.31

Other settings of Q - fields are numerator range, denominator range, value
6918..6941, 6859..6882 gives 1.24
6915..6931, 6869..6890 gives 1.14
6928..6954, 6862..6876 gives 1.40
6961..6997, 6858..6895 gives 1.50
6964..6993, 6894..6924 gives 1.37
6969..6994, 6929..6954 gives 1.06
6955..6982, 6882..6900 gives 1.36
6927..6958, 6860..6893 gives 1.39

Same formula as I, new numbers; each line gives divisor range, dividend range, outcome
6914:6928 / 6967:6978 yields 1.27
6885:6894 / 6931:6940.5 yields 1.28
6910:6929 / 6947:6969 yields 1.31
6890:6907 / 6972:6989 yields 1.42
